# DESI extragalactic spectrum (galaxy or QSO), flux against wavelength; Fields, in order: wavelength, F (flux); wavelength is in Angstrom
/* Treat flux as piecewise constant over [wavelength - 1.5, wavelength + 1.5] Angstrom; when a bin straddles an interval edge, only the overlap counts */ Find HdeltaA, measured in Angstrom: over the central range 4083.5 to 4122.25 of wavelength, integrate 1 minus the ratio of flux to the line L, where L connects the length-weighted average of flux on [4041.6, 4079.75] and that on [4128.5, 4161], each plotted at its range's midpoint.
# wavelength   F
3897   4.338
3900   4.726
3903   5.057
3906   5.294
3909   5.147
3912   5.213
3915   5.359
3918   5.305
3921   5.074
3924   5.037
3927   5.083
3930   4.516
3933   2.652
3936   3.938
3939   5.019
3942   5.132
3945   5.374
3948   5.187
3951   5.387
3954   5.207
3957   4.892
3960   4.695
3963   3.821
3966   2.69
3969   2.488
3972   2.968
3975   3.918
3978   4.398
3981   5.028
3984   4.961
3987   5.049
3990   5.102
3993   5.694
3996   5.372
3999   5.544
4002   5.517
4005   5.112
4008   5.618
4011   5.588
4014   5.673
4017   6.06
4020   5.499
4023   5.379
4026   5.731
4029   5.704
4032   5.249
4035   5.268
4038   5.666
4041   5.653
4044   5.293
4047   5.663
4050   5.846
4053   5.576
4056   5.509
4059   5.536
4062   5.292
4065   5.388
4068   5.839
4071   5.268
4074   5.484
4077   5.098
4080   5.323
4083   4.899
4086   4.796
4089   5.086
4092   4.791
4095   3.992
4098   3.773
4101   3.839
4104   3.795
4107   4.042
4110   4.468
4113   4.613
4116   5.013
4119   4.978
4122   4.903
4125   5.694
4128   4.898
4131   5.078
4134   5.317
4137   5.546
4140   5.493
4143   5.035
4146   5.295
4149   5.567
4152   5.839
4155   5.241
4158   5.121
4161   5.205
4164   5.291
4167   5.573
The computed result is 6.7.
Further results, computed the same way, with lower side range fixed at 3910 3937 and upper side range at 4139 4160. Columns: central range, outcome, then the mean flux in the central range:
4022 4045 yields -2.2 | 5.5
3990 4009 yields -2.0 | 5.44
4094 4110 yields 3.9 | 3.94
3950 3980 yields 4.9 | 4.04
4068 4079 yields -0.5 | 5.36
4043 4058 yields -1.5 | 5.59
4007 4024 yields -2.3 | 5.64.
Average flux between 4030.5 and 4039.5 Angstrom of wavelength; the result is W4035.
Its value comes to 5.39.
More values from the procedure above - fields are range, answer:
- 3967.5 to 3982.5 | 3.76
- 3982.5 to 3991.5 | 5.04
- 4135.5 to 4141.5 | 5.52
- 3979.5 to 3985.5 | 4.99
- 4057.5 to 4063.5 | 5.41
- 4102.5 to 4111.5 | 4.1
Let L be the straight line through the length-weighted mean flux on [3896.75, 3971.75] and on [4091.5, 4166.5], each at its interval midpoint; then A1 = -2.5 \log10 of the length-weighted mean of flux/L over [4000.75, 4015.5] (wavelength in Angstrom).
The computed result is -0.160 mag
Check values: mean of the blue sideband 4.64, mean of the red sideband 4.92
